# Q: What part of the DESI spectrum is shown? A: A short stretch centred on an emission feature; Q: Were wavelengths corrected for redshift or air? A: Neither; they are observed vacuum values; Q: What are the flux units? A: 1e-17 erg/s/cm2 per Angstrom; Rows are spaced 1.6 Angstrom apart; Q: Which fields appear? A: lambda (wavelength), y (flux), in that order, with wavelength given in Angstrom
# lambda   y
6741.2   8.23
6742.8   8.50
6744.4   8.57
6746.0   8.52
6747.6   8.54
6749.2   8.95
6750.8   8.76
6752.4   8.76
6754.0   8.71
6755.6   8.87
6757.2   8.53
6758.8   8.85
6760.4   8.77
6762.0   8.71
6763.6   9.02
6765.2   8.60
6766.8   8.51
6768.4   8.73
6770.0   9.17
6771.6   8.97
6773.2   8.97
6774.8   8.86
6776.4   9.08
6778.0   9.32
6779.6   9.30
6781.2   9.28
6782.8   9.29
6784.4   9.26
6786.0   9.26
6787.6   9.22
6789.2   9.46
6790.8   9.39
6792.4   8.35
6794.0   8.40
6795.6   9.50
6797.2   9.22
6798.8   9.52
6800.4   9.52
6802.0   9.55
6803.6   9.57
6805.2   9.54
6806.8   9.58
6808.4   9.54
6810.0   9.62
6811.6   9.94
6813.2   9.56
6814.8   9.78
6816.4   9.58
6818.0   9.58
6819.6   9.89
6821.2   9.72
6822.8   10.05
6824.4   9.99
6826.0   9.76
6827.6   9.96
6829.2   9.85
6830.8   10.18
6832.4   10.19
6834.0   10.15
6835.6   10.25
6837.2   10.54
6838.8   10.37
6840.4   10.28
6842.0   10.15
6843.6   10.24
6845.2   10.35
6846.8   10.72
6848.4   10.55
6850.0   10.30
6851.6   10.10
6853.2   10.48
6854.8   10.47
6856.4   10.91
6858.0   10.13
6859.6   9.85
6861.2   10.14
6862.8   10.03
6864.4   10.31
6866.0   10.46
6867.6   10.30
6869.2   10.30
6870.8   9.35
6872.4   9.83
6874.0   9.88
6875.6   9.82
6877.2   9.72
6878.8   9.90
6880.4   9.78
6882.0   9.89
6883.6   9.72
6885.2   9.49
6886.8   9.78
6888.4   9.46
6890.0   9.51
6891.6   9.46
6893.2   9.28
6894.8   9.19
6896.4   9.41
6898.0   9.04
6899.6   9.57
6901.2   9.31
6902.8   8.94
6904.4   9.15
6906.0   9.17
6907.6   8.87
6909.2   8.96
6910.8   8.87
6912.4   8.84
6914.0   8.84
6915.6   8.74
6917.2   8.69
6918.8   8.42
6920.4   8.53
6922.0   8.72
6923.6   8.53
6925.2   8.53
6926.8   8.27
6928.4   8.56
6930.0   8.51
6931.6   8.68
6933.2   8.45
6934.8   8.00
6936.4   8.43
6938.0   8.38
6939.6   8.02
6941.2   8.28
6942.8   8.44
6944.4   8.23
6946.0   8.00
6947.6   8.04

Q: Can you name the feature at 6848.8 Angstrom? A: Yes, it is C III] 1909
